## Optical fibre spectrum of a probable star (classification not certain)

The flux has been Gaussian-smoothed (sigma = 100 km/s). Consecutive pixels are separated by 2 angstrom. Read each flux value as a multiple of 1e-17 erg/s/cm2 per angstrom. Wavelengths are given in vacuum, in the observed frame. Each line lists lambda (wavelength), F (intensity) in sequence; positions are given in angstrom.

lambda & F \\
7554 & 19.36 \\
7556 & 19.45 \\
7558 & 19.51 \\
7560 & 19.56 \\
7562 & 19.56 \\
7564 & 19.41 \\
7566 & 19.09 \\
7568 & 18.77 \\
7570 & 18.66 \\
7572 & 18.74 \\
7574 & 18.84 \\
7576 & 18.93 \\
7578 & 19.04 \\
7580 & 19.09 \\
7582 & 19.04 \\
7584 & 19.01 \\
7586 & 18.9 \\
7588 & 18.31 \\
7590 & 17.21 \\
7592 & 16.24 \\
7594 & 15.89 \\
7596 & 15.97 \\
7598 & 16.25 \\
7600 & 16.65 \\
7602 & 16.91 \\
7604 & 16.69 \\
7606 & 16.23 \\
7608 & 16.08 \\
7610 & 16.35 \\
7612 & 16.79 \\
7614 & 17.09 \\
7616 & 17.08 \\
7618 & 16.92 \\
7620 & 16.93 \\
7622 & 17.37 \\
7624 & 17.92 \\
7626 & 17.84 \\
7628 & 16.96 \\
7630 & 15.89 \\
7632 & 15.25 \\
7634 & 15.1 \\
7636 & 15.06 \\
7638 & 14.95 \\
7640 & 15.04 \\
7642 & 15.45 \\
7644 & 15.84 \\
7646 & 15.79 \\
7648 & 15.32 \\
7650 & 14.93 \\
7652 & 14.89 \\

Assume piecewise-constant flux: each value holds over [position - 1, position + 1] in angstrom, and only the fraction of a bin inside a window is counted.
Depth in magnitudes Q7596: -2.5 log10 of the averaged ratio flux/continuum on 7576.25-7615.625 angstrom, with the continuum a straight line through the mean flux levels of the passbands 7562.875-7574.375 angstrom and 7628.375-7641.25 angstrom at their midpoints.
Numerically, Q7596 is 0.010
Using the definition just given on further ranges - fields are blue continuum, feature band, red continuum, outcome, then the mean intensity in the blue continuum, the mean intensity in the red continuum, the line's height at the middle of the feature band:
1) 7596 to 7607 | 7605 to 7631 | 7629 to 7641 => -0.07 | 16.5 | 15.2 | 15.9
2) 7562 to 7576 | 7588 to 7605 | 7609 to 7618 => 0.07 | 19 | 16.8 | 17.7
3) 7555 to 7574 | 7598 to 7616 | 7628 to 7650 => 0.03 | 19.2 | 15.4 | 17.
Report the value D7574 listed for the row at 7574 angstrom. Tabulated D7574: 18.84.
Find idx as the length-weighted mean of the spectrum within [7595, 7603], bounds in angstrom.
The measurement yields 16.4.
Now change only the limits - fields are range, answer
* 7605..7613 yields 16.4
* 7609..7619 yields 16.8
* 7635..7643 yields 15.1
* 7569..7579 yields 18.8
